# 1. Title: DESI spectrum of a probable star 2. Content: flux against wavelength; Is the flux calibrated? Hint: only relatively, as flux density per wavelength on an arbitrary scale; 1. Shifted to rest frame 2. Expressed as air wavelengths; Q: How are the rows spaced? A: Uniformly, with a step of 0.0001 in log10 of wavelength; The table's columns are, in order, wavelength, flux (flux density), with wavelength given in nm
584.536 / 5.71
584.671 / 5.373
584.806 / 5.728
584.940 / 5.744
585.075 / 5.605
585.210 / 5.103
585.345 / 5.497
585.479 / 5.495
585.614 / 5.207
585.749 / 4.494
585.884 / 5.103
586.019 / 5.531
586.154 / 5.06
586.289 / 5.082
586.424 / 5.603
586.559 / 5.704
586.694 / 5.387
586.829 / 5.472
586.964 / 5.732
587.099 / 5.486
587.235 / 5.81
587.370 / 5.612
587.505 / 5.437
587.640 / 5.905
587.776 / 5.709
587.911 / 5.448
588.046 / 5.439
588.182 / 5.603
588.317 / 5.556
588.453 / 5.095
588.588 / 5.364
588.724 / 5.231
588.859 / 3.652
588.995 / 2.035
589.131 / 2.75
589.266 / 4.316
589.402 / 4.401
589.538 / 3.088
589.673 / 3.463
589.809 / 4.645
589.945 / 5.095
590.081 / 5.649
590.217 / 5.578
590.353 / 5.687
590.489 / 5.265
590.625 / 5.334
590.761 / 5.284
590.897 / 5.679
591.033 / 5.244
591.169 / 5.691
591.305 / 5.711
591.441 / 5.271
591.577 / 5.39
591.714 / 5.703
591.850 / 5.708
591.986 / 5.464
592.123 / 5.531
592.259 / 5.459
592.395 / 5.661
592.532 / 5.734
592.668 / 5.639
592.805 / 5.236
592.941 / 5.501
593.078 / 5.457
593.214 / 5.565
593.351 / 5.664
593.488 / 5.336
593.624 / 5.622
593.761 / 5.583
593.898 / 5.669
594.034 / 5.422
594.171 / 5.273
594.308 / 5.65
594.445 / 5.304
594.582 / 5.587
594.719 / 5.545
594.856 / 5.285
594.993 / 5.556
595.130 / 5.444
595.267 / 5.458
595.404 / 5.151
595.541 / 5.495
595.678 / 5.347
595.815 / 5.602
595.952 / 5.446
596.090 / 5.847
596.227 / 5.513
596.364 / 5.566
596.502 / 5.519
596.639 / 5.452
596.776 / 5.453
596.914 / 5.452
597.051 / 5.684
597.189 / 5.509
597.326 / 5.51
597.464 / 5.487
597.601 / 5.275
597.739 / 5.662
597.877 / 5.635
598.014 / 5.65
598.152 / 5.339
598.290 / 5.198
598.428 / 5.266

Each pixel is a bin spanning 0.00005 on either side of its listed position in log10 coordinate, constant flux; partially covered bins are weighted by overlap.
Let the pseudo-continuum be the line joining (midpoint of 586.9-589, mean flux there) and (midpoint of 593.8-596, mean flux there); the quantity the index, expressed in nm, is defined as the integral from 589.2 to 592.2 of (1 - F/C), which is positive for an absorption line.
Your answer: 0.117 nm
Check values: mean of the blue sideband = 5.29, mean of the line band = 5.15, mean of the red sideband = 5.46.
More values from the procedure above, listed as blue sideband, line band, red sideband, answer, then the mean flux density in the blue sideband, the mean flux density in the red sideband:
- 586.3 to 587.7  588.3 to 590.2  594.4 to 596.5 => 0.43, 5.59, 5.48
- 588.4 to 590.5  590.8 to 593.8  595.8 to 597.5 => -0.41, 4.43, 5.54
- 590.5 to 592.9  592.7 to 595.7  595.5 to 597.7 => 0.02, 5.51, 5.51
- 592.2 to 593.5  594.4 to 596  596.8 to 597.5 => 0.03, 5.53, 5.52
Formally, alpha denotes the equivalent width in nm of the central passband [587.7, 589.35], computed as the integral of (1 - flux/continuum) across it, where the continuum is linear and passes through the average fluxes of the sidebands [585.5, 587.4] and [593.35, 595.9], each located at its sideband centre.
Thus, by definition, 0.218 nm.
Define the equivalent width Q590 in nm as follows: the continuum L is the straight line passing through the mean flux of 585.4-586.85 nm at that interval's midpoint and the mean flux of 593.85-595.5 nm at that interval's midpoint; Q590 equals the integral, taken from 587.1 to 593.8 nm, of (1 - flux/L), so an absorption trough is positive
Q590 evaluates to 0.22 nm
